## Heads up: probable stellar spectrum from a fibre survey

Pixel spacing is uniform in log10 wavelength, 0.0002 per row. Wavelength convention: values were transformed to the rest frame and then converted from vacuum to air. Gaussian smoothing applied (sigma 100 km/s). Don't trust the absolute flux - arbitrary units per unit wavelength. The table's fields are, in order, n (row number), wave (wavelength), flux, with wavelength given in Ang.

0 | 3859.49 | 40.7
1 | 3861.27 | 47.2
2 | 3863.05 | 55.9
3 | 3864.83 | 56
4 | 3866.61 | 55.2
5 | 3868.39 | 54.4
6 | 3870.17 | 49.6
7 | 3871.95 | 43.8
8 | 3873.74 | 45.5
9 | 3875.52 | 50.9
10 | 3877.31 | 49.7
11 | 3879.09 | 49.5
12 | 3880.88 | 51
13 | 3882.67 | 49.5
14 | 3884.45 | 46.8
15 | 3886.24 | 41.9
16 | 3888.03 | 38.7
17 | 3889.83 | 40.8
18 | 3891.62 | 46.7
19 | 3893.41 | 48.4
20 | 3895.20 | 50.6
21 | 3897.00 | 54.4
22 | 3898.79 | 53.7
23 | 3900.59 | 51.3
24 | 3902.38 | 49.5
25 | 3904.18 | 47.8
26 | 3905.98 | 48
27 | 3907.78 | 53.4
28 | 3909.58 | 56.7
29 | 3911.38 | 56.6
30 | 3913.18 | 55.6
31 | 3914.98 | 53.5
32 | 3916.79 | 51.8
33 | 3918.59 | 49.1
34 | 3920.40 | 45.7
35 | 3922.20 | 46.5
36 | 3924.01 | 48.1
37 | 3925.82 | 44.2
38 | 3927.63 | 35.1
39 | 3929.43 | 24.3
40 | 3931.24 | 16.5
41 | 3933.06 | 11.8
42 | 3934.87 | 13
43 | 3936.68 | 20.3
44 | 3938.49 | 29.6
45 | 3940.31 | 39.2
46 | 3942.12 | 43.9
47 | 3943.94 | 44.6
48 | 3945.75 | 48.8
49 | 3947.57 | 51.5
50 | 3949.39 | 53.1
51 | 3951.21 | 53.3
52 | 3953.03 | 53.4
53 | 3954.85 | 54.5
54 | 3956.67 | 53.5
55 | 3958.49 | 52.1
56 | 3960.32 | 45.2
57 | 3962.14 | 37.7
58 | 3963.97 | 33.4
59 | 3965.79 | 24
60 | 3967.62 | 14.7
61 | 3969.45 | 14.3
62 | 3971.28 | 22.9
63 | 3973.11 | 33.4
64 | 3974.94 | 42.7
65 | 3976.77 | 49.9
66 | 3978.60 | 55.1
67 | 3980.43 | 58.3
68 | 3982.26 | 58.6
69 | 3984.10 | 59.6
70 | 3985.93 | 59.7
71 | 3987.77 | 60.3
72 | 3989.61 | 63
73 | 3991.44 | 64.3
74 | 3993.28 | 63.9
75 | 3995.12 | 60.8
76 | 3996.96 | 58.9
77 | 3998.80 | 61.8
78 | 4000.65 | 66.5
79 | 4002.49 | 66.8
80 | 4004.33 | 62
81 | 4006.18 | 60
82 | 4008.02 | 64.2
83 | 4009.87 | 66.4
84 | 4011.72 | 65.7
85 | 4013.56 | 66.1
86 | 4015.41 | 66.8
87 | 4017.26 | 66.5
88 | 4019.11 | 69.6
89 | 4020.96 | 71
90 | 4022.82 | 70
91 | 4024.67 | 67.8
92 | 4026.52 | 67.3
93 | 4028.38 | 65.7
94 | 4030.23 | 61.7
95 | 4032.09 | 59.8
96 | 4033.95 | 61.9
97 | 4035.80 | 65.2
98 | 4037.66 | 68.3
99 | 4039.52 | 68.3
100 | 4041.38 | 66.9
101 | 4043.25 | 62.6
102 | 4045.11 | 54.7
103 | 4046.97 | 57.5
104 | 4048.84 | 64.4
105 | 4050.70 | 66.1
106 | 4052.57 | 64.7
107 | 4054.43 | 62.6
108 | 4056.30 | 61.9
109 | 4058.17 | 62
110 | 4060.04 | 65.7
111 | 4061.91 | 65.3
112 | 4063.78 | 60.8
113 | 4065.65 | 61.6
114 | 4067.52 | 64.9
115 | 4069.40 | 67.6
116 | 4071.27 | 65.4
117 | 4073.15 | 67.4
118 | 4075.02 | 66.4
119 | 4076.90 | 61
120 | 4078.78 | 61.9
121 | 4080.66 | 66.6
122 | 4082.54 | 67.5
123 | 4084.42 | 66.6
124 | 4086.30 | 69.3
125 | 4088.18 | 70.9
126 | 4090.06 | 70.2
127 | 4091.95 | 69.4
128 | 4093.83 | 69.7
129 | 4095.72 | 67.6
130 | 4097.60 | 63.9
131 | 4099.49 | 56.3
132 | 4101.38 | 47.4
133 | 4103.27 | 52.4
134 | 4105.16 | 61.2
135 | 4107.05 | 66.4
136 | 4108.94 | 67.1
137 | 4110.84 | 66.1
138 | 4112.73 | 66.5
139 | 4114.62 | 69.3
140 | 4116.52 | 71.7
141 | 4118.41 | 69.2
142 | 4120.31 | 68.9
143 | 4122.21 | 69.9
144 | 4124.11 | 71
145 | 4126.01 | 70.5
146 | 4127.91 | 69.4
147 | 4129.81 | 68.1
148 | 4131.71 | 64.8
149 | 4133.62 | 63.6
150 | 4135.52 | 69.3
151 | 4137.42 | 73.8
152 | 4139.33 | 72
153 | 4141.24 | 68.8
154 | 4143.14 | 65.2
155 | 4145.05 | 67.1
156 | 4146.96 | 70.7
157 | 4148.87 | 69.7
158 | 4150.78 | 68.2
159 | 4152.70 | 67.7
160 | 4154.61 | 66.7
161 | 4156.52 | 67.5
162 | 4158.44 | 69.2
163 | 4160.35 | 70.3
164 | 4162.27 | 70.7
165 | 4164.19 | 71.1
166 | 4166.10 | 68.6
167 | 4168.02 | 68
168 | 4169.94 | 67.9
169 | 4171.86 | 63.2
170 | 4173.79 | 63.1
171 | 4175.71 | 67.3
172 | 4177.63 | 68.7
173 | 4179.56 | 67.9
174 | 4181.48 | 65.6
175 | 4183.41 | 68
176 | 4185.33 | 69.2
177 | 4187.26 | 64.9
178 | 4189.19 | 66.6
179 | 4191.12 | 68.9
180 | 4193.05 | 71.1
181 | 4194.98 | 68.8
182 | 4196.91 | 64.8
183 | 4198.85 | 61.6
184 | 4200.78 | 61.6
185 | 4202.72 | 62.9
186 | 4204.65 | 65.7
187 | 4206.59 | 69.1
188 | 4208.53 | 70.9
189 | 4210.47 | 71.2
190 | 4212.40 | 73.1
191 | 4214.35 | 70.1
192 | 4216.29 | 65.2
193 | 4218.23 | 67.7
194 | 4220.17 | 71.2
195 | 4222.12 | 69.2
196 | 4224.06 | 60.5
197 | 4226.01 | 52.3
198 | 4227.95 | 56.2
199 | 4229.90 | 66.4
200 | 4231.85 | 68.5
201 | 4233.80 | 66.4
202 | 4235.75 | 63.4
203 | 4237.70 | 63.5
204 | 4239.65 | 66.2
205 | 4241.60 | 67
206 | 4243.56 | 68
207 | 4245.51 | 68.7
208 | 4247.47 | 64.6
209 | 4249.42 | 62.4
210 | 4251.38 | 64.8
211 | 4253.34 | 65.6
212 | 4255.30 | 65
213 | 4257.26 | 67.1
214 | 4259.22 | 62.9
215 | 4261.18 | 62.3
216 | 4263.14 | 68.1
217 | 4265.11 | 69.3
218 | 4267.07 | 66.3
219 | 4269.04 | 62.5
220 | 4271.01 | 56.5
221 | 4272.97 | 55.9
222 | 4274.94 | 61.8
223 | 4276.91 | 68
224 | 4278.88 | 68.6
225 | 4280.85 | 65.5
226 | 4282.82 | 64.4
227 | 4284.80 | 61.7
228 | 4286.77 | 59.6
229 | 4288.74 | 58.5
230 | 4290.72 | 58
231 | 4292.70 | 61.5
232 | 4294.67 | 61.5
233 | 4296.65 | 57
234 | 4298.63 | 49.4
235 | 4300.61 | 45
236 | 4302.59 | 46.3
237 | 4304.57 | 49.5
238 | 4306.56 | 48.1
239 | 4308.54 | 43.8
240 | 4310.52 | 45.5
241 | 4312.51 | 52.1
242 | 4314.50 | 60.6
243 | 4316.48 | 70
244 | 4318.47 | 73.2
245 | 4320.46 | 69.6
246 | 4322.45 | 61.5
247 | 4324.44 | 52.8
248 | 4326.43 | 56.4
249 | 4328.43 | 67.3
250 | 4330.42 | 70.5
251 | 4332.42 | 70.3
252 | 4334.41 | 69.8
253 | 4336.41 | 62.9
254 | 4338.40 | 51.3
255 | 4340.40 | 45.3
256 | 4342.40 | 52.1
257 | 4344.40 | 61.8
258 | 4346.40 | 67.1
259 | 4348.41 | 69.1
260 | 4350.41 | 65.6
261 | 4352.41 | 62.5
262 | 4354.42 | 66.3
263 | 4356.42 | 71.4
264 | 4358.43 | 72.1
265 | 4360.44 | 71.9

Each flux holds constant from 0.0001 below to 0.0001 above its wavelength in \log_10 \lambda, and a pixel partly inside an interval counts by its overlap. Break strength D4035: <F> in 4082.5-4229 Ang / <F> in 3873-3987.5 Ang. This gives 1.5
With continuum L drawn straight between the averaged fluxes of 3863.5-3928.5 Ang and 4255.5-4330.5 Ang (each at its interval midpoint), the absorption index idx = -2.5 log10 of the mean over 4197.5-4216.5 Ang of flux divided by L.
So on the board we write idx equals -0.17 mag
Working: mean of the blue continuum 49.2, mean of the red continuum 59.9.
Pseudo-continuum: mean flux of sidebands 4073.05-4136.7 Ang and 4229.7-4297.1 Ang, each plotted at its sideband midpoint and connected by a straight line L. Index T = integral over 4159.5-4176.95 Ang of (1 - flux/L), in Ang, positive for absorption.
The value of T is -0.7 Ang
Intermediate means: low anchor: 66.1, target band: 67.8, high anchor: 63.9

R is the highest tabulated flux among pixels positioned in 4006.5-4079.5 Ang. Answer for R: 71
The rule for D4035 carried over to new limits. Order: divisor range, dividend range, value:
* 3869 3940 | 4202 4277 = 1.48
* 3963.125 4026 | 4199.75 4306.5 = 1.13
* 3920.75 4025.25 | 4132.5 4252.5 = 1.36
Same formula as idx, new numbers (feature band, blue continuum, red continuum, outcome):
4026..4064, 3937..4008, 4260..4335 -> -0.22 mag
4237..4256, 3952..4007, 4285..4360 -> -0.14 mag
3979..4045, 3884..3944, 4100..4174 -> -0.19 mag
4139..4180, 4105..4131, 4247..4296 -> -0.02 mag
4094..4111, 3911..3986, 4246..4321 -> -0.21 mag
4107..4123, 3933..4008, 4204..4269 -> -0.19 mag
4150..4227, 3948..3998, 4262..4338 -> -0.20 mag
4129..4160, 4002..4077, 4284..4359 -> -0.09 mag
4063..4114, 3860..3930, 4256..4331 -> -0.19 mag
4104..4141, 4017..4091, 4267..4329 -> -0.08 mag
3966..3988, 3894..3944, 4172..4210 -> 0.12 mag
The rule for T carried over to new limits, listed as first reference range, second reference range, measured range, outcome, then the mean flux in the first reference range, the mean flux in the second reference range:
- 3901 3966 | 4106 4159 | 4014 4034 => -4.3 Ang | 43.2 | 68.5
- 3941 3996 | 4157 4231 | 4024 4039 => -3.3 Ang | 47.7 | 66.8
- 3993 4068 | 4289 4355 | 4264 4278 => -0.7 Ang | 64.3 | 58.9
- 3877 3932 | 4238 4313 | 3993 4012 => -4.8 Ang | 47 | 60.3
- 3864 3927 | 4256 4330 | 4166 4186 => -3.6 Ang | 49.5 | 59.8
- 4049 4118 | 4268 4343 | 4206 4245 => -3.4 Ang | 64.8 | 58.8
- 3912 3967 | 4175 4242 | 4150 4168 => -2.1 Ang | 41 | 66.3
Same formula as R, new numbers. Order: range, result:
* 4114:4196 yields 73.8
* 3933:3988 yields 60.3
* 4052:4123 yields 71.7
